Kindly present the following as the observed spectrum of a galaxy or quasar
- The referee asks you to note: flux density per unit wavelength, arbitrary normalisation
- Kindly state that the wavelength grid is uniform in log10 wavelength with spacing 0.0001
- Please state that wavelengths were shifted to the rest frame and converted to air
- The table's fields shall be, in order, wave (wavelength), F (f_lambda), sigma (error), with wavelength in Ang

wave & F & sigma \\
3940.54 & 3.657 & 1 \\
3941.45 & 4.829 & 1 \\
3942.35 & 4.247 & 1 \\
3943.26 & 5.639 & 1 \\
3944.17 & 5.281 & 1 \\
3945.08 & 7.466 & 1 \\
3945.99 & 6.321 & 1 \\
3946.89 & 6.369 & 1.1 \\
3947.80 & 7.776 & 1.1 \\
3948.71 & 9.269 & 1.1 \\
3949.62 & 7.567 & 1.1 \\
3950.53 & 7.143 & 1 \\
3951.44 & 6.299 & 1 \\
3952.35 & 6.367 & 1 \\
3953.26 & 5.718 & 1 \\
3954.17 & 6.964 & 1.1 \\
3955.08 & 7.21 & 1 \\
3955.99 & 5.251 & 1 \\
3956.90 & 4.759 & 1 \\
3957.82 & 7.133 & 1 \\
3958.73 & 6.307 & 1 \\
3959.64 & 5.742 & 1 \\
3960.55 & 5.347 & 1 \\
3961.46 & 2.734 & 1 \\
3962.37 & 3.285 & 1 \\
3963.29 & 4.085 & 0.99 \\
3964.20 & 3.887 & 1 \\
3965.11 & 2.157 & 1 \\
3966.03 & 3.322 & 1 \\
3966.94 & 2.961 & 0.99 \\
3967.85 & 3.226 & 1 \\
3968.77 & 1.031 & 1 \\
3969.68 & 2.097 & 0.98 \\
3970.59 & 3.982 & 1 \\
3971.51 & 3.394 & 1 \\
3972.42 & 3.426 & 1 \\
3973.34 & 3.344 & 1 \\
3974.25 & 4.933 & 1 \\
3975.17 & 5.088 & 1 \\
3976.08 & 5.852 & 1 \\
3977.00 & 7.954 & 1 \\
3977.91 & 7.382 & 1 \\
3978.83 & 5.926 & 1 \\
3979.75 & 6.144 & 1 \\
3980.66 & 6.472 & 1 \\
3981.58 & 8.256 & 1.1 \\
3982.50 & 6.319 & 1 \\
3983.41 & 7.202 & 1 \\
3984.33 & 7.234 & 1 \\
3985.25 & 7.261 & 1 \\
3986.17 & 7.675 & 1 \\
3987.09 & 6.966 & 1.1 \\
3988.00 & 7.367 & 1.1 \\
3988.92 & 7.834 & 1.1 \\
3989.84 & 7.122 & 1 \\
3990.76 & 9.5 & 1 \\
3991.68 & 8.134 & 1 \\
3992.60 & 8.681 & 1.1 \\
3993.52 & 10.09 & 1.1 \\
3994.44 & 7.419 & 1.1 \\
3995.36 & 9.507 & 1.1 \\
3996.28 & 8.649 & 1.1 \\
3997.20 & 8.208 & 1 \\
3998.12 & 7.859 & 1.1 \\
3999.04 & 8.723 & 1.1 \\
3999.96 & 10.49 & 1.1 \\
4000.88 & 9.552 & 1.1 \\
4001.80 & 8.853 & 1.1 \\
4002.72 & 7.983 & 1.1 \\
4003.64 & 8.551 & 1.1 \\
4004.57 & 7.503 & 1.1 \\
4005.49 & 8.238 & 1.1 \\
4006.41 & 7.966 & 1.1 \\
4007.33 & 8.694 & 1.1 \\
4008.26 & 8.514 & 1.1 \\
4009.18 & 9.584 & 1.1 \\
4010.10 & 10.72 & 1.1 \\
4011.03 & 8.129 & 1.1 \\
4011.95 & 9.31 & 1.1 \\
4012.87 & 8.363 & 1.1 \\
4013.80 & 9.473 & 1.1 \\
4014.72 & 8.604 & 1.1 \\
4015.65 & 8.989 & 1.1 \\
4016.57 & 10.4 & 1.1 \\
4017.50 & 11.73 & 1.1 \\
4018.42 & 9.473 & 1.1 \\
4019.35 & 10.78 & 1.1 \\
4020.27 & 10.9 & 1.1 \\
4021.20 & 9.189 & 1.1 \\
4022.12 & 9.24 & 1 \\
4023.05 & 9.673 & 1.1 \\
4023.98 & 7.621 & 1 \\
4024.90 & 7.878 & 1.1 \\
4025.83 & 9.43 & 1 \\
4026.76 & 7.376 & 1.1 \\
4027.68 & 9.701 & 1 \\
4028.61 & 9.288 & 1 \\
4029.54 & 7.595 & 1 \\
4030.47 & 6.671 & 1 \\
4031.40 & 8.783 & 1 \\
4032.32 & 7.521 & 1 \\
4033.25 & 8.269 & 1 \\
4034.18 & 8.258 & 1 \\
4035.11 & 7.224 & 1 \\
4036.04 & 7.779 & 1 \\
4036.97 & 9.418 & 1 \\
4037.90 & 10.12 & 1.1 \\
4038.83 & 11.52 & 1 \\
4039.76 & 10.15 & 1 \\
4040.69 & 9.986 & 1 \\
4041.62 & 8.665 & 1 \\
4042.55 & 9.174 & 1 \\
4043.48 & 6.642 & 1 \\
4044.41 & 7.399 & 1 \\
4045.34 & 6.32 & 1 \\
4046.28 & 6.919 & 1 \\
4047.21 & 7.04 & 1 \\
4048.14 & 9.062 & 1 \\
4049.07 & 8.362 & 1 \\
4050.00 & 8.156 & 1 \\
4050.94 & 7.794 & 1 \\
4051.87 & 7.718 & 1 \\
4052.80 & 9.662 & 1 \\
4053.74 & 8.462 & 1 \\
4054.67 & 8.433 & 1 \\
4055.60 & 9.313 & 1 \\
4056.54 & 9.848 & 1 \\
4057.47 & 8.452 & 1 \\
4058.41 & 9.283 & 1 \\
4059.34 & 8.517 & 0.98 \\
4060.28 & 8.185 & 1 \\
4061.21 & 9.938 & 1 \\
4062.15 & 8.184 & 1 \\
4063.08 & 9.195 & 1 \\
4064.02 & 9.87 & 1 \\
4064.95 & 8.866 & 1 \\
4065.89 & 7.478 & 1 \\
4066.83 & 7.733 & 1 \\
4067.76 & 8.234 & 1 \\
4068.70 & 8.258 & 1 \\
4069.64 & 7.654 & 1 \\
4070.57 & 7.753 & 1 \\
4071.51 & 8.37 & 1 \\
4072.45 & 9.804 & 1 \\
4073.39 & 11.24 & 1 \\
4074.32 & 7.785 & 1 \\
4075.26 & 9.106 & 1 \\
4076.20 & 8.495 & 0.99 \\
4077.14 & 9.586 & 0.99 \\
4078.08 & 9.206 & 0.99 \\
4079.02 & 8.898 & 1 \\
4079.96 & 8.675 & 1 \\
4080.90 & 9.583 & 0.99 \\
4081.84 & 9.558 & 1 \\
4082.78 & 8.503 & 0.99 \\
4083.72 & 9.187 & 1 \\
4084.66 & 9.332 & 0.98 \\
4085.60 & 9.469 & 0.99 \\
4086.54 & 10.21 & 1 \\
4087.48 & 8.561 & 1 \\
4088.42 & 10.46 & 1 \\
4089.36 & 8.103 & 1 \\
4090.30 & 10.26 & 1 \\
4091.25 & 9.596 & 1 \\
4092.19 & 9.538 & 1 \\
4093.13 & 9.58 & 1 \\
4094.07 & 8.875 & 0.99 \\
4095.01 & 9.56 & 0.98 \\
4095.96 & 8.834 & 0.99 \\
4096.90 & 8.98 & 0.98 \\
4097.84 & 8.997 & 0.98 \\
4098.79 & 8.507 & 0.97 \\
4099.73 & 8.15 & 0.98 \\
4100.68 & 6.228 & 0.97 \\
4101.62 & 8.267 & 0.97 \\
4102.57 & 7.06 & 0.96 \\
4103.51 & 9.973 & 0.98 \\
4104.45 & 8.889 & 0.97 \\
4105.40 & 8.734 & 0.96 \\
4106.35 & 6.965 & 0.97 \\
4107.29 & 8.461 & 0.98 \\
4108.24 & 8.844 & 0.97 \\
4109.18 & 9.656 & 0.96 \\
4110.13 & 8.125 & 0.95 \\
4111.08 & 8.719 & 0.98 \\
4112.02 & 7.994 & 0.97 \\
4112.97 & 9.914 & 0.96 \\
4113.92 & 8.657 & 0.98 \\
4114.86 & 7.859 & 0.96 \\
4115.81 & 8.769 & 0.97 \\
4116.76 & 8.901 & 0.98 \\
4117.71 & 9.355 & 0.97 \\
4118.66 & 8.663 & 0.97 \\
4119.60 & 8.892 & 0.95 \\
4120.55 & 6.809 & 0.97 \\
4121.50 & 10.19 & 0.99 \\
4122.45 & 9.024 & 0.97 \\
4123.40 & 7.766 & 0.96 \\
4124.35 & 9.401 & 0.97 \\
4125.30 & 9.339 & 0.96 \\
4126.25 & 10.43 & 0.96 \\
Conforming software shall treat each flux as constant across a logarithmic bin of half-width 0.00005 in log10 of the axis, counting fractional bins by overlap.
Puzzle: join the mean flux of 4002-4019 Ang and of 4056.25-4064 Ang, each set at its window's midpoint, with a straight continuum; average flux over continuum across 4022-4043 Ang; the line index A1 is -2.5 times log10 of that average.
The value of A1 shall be 0.03 mag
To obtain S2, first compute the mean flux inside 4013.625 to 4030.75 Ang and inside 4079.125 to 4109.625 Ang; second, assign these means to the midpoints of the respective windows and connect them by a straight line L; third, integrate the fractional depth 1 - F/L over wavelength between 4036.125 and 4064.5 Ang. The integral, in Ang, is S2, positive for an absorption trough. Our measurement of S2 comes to 1.1 Ang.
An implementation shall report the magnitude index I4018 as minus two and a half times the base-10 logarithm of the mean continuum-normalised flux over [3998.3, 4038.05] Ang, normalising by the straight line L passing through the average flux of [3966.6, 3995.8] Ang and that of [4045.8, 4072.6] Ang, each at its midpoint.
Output -0.214 mag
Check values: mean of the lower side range 6.26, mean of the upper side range 8.48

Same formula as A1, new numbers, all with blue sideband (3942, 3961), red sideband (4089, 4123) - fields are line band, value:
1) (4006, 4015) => -0.22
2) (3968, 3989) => 0.19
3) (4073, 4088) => -0.11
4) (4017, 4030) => -0.23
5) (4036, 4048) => -0.11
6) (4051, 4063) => -0.11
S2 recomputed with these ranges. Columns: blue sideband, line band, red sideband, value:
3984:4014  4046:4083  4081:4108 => 0.33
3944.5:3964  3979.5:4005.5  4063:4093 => -3.91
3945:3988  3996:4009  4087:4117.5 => -4.35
